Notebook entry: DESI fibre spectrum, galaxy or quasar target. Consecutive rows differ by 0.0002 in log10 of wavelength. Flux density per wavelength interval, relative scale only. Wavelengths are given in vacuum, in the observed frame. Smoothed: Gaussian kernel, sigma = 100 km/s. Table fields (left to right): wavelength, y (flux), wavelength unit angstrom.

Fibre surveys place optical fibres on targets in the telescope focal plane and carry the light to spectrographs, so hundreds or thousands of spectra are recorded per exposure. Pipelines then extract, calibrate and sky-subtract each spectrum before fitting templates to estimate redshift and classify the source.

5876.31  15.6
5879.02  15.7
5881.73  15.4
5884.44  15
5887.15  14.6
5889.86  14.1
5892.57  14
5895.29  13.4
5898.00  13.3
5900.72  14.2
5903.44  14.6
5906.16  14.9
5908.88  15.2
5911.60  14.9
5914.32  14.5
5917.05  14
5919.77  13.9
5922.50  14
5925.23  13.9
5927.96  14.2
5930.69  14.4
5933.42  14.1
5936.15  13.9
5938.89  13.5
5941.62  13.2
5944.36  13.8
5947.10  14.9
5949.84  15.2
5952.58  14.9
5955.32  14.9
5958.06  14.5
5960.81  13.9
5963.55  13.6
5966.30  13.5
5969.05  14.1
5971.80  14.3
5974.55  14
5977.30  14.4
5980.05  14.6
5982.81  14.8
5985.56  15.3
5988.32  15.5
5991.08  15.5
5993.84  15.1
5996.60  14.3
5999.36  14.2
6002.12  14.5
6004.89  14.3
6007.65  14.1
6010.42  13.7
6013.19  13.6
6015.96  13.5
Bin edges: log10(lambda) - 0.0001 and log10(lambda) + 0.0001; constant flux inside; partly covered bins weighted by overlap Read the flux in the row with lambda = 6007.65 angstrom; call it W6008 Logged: 14.1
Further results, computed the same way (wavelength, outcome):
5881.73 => 15.4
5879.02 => 15.7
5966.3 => 13.5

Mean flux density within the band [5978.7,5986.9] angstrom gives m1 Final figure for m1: 14.9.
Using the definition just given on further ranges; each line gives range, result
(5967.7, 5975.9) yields 14.1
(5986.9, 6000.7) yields 14.9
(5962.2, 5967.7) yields 13.5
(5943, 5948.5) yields 14.3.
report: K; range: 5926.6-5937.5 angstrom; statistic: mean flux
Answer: 14.2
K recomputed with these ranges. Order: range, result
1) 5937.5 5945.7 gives 13.5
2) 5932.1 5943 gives 13.7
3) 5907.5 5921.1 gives 14.5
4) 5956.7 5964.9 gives 14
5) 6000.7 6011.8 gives 14.2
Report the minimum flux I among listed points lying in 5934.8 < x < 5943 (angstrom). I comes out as 13.2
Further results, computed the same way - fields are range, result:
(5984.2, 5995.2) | 15.1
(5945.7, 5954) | 14.9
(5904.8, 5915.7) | 14.5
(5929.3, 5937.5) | 13.9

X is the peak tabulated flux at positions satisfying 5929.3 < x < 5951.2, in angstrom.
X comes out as 15.2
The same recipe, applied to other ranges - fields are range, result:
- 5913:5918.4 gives 14.5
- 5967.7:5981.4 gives 14.6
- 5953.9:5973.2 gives 14.9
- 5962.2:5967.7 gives 13.6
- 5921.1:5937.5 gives 14.4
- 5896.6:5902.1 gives 14.2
